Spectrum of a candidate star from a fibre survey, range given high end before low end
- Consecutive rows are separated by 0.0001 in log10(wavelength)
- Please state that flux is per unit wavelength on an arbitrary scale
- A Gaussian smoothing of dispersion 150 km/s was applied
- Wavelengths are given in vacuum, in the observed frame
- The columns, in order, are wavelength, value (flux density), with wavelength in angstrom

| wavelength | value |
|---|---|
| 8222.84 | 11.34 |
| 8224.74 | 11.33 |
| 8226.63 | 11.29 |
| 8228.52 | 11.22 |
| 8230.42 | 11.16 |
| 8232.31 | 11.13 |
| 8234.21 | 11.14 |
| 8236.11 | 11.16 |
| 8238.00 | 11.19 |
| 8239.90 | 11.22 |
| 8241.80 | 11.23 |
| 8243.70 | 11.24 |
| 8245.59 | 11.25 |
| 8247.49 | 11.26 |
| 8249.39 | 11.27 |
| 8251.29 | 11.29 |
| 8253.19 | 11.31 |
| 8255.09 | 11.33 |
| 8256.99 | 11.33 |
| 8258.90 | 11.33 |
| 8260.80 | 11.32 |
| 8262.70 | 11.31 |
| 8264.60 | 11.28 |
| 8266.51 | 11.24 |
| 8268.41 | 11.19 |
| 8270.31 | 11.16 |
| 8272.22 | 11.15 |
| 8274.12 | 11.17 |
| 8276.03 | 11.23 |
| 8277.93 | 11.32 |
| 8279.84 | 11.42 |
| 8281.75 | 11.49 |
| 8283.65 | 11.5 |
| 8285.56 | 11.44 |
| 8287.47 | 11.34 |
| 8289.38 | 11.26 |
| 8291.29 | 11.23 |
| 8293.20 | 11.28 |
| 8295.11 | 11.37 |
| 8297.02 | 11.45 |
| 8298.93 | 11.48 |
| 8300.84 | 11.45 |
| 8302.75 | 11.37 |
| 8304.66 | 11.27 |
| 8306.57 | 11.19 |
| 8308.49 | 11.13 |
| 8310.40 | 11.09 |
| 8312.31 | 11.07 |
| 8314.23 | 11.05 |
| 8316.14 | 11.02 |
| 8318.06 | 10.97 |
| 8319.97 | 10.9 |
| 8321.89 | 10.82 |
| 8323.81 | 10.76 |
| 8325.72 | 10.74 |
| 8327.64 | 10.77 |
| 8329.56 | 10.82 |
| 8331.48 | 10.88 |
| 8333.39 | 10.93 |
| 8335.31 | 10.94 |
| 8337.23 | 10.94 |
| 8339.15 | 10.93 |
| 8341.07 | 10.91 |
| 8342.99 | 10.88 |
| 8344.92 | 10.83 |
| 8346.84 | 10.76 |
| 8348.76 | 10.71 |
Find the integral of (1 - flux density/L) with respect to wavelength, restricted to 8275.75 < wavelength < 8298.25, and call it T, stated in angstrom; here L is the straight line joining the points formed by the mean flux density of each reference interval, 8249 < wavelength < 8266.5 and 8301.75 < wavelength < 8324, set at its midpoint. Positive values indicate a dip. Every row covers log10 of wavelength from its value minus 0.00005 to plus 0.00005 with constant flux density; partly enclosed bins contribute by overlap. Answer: -0.4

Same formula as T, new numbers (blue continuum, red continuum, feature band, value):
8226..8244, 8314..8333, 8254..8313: -1.5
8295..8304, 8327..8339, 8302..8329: 0.4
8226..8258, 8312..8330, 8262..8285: -0.4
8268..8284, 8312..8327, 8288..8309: -0.4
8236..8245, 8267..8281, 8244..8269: -0.1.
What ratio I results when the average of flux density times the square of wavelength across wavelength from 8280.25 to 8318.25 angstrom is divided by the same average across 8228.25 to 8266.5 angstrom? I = 1.02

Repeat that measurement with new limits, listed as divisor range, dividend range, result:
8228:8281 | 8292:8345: 1.00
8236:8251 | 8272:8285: 1.02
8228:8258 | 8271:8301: 1.02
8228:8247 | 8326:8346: 0.99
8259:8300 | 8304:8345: 0.98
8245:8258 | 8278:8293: 1.02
